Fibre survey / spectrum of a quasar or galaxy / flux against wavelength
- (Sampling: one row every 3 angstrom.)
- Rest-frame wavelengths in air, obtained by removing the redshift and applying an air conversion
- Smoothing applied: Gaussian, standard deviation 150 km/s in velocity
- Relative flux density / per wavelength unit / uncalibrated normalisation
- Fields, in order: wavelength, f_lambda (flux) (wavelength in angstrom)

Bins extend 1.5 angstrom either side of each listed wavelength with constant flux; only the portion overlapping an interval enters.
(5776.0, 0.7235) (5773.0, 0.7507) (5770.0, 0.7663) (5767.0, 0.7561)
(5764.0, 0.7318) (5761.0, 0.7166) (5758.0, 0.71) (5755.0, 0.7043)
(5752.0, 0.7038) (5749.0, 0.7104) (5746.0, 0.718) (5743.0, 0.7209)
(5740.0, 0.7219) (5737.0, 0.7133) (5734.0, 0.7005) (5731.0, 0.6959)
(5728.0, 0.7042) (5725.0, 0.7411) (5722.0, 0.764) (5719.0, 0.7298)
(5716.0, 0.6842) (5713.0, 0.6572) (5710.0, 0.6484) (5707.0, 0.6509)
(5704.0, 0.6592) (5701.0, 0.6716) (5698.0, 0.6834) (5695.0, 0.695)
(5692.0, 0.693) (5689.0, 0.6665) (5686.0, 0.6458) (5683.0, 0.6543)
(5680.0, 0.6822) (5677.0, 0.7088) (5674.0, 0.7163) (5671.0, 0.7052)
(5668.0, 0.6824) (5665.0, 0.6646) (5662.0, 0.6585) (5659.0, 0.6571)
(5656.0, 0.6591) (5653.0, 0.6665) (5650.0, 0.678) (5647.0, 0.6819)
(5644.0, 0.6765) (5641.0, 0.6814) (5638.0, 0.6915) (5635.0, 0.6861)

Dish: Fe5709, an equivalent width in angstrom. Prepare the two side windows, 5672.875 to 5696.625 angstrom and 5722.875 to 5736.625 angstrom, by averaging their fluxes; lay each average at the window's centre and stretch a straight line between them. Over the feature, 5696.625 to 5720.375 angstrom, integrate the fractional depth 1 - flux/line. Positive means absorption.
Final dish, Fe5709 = 0.9 angstrom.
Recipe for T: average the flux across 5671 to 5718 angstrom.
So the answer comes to 0.676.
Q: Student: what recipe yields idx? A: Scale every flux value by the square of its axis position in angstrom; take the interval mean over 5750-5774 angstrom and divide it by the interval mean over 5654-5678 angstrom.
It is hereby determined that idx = 1.1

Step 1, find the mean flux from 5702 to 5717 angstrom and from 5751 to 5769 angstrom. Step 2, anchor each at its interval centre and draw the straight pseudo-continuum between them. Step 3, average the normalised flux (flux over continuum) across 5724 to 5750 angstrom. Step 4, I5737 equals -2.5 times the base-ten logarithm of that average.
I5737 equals -0.031 mag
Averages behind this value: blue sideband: 0.66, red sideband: 0.722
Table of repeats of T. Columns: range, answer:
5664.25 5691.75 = 0.682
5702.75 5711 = 0.653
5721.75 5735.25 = 0.718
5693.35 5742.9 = 0.696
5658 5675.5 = 0.681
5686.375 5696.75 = 0.681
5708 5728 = 0.703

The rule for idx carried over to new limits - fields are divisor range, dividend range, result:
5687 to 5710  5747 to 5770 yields 1.10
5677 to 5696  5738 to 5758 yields 1.08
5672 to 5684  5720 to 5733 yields 1.07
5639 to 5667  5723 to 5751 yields 1.10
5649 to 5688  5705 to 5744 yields 1.06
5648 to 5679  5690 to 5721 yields 1.01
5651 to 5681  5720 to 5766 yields 1.08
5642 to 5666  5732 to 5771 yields 1.12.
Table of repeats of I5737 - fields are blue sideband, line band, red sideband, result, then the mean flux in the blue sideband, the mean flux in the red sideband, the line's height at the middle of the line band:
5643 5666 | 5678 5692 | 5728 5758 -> 0.02 mag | 0.668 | 0.71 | 0.682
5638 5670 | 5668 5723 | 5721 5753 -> 0.02 mag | 0.672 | 0.717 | 0.695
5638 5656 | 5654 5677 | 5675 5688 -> -0.01 mag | 0.677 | 0.674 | 0.675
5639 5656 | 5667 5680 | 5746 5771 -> -0.02 mag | 0.676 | 0.724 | 0.687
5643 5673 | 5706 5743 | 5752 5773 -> 0.01 mag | 0.674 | 0.73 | 0.71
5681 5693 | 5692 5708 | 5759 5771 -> 0.00 mag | 0.664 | 0.74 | 0.677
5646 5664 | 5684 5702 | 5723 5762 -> 0.02 mag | 0.666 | 0.713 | 0.687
